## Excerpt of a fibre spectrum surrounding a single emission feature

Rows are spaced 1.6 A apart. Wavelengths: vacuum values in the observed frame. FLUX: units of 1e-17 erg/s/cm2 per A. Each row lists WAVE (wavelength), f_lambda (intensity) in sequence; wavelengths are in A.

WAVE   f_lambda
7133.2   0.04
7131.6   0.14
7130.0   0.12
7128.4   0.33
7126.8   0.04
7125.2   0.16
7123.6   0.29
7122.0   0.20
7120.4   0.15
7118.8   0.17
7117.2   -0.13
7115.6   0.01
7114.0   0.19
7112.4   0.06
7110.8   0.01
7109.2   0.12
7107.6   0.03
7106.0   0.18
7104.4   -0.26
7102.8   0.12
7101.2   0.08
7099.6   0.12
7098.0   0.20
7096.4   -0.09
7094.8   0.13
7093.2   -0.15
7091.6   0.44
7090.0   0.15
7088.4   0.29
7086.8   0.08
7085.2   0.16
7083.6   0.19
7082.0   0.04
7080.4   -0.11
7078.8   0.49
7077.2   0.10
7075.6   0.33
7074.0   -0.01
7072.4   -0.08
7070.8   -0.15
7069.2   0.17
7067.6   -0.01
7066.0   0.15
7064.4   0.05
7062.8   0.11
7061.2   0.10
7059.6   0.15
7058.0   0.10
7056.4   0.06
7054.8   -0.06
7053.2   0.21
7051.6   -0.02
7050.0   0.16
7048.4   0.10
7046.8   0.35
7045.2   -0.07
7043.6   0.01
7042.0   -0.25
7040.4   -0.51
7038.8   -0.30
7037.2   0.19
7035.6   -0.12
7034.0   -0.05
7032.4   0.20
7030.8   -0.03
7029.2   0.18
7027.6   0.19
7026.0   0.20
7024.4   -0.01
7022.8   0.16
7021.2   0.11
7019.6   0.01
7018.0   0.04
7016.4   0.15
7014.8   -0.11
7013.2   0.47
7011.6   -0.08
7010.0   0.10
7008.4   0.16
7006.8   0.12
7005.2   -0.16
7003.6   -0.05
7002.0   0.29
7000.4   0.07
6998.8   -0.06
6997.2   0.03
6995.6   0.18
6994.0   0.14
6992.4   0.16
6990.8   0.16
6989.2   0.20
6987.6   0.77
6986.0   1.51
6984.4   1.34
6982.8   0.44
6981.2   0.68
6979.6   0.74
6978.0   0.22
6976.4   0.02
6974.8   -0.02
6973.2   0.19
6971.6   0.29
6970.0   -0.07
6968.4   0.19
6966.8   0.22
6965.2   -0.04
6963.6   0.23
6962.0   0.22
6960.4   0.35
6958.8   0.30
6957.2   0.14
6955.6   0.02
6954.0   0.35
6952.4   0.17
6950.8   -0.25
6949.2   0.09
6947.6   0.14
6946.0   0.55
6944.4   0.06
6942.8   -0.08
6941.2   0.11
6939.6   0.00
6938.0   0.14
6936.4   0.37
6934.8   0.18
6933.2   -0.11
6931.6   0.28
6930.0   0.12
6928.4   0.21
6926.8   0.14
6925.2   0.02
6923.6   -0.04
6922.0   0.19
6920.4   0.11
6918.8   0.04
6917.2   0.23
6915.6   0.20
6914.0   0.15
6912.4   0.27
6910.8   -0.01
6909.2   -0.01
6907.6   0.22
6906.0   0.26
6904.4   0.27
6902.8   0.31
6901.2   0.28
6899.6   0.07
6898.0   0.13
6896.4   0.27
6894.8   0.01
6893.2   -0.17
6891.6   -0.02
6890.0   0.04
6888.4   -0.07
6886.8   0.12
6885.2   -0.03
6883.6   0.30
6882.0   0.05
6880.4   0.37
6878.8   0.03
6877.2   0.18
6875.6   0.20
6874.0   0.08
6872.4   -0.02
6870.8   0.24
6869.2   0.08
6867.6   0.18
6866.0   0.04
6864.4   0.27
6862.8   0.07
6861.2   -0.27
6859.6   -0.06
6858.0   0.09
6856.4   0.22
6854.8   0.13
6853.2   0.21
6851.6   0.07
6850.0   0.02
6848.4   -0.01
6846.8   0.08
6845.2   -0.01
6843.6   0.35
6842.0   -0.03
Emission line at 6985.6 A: [O II]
